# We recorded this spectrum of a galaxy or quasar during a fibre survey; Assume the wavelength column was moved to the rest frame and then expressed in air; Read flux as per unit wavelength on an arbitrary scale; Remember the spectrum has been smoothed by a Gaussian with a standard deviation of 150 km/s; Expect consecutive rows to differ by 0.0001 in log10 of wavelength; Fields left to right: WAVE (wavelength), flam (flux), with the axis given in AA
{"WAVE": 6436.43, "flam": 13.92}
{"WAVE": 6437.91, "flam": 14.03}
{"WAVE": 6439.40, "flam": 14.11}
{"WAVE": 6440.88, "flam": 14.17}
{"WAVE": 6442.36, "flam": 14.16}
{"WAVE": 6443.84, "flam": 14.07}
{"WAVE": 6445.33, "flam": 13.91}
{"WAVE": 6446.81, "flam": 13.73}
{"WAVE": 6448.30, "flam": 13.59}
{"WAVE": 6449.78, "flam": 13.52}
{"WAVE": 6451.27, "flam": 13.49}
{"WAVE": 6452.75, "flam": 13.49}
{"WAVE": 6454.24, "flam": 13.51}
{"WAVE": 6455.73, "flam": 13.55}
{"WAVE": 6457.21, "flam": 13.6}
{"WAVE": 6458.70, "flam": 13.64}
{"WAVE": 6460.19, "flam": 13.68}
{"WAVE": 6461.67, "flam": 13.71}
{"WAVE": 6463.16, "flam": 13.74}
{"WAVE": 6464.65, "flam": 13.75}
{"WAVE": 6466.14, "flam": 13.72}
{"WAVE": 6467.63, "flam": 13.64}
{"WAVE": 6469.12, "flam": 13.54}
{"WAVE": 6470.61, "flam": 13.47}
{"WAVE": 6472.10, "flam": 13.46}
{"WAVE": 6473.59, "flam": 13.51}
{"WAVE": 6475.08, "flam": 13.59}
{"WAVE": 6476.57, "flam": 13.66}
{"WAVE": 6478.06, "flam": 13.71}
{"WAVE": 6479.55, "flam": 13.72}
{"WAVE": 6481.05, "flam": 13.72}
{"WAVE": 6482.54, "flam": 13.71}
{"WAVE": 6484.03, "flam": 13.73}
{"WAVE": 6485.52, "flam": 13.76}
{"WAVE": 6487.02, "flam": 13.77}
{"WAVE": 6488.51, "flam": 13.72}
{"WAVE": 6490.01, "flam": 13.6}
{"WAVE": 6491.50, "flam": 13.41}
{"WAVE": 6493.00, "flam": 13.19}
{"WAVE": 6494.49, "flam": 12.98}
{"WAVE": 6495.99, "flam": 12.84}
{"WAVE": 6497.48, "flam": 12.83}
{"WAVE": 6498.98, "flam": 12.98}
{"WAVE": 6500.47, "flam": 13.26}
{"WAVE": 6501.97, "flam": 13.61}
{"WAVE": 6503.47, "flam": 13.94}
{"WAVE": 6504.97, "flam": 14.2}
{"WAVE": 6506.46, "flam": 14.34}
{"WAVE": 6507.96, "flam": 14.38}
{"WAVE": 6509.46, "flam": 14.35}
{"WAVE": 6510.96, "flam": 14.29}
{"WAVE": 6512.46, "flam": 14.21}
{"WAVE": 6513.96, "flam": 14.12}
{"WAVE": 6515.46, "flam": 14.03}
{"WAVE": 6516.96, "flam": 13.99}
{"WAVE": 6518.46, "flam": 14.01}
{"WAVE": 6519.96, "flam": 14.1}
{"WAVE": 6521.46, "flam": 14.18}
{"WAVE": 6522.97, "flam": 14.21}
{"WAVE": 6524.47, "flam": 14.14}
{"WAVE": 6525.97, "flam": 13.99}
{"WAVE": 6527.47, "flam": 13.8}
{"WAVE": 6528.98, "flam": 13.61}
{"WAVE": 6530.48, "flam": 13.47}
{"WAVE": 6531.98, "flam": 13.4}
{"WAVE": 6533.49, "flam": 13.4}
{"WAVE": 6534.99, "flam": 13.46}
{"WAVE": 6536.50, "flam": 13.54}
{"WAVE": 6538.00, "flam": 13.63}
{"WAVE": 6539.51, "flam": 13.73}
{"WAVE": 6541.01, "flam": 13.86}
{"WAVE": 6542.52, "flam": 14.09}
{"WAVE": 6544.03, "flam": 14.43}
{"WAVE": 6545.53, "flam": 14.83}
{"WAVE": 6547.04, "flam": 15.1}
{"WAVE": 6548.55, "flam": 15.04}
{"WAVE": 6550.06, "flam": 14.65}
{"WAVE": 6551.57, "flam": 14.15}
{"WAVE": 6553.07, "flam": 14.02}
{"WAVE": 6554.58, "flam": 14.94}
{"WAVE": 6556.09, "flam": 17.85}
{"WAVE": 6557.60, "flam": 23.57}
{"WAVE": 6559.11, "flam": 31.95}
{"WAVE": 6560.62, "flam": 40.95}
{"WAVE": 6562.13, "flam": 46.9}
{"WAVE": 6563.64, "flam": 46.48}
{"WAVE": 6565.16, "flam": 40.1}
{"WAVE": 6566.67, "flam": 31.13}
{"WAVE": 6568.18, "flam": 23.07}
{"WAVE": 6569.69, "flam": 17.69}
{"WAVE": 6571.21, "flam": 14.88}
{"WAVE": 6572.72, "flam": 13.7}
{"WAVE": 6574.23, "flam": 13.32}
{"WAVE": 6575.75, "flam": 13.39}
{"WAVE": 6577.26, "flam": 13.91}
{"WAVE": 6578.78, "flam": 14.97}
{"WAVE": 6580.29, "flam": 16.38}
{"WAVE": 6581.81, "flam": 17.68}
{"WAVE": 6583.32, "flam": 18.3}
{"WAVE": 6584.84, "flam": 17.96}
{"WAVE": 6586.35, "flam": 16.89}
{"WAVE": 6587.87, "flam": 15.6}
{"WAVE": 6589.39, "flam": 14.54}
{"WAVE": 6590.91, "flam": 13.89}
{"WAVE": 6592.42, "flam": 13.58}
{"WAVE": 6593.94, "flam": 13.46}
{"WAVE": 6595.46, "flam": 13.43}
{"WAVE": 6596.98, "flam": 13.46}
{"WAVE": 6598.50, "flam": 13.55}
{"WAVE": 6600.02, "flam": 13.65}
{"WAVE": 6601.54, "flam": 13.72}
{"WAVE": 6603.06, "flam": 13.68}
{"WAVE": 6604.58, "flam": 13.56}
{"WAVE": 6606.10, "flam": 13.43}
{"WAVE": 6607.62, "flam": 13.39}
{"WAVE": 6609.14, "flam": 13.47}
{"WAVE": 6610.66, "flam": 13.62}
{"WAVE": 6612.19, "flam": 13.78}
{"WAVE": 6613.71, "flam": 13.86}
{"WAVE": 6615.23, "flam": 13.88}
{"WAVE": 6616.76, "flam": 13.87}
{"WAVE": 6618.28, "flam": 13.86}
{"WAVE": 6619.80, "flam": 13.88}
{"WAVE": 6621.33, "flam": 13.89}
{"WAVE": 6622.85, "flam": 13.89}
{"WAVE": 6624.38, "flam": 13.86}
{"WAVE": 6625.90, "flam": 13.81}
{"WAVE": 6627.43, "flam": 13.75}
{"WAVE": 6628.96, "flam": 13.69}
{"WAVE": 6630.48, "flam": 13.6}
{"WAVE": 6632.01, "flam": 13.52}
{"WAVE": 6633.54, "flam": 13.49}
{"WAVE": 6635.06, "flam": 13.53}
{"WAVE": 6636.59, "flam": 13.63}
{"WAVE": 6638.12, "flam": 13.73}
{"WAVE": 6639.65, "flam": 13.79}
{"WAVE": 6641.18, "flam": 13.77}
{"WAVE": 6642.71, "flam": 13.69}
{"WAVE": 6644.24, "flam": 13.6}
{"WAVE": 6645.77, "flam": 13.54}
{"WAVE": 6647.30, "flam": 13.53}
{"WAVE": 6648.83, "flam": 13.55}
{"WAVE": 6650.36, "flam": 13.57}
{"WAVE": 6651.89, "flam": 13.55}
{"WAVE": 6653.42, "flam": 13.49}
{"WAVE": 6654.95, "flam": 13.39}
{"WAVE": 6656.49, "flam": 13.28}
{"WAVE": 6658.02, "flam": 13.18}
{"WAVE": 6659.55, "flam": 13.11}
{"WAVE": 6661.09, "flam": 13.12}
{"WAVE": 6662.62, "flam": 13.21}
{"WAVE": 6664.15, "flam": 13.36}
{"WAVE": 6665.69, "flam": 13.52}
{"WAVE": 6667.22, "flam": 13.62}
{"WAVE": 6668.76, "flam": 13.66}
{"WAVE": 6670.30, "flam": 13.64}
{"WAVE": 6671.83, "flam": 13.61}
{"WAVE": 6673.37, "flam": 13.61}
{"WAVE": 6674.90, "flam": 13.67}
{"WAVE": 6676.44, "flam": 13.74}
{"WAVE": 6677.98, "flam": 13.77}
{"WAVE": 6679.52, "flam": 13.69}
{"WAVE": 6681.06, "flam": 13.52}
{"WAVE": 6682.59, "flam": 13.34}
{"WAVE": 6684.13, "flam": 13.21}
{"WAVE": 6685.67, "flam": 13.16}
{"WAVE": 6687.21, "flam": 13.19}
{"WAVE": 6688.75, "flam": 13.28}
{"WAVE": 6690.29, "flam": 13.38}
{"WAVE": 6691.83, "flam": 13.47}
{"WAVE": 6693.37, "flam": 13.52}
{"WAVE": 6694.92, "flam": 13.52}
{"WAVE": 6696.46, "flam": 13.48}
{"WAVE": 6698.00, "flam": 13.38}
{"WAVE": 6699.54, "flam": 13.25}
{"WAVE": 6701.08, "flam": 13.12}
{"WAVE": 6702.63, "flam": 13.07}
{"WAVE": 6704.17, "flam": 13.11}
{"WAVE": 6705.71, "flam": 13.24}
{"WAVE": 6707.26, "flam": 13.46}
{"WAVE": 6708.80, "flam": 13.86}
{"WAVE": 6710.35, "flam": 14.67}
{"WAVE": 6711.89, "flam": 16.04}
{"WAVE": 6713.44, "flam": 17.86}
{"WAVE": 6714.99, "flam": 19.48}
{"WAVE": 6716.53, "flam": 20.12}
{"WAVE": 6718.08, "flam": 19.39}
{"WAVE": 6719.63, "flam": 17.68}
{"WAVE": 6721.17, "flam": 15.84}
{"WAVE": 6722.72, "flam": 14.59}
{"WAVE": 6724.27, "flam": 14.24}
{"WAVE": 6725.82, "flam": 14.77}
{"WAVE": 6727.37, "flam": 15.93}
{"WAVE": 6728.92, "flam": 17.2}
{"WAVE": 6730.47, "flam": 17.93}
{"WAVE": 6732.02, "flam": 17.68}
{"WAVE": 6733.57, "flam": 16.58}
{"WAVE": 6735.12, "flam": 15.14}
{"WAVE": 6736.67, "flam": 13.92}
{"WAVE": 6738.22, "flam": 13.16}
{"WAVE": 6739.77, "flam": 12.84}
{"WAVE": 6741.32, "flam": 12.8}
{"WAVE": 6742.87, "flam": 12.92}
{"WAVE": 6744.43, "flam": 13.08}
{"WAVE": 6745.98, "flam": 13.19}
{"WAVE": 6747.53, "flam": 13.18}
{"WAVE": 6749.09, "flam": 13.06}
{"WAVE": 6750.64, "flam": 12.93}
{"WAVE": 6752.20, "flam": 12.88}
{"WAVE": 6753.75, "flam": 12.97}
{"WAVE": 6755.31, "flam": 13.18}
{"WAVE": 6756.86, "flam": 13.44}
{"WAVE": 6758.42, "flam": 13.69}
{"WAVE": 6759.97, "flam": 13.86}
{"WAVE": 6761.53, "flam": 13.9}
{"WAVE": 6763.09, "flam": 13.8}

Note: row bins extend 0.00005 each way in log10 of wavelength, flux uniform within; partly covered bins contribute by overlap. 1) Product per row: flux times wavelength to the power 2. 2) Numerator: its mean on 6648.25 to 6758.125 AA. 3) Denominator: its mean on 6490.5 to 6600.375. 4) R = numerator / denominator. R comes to 0.9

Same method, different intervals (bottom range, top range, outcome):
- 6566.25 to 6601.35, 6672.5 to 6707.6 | 0.87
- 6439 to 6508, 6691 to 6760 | 1.16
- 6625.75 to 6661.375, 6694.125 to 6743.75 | 1.14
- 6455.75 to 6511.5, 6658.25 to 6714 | 1.06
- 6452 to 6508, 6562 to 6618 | 1.31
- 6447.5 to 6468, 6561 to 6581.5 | 1.80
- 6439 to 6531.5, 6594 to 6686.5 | 1.04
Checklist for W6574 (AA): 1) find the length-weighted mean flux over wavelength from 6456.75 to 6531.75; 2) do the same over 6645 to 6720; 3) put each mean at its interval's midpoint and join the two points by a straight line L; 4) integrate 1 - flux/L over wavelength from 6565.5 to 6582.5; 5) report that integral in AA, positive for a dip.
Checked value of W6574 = -4.9 AA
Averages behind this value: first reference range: 13.7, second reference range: 14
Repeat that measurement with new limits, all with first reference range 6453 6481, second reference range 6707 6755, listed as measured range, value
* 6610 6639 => 1.6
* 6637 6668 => 2.5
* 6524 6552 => 0.0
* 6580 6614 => -0.4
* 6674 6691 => 1.6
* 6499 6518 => -0.2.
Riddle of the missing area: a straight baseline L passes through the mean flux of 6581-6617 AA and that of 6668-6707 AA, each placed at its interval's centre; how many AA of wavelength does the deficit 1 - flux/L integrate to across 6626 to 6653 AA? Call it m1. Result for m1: 0.68 AA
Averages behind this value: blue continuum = 14.4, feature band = 13.6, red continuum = 13.4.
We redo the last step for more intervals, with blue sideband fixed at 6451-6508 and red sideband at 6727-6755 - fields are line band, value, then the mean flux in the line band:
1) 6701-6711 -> 0.5 AA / 13.5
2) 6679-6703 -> 1.3 AA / 13.3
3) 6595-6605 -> 0.2 AA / 13.6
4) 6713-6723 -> -2.7 AA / 18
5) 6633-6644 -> 0.3 AA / 13.7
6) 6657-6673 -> 0.7 AA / 13.4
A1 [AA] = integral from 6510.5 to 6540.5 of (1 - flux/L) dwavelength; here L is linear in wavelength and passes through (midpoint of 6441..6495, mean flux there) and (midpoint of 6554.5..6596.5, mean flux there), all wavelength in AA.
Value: 6.39 AA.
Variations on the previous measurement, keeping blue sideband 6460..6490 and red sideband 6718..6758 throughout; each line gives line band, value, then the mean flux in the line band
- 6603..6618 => 0.5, 13.7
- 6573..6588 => -1.9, 15.8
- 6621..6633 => 0.4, 13.7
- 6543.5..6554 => -0.5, 14.6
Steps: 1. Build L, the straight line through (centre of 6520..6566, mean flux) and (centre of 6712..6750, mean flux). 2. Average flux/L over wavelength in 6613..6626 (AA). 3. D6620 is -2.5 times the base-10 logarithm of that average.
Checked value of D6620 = 0.26 mag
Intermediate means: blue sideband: 19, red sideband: 15.5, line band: 13.9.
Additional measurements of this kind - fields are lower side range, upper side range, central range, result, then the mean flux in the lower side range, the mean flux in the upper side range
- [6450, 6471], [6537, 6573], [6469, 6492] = 0.13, 13.6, 21.8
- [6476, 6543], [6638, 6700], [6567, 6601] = -0.14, 13.7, 13.5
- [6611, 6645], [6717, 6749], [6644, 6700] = 0.07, 13.7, 15.1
